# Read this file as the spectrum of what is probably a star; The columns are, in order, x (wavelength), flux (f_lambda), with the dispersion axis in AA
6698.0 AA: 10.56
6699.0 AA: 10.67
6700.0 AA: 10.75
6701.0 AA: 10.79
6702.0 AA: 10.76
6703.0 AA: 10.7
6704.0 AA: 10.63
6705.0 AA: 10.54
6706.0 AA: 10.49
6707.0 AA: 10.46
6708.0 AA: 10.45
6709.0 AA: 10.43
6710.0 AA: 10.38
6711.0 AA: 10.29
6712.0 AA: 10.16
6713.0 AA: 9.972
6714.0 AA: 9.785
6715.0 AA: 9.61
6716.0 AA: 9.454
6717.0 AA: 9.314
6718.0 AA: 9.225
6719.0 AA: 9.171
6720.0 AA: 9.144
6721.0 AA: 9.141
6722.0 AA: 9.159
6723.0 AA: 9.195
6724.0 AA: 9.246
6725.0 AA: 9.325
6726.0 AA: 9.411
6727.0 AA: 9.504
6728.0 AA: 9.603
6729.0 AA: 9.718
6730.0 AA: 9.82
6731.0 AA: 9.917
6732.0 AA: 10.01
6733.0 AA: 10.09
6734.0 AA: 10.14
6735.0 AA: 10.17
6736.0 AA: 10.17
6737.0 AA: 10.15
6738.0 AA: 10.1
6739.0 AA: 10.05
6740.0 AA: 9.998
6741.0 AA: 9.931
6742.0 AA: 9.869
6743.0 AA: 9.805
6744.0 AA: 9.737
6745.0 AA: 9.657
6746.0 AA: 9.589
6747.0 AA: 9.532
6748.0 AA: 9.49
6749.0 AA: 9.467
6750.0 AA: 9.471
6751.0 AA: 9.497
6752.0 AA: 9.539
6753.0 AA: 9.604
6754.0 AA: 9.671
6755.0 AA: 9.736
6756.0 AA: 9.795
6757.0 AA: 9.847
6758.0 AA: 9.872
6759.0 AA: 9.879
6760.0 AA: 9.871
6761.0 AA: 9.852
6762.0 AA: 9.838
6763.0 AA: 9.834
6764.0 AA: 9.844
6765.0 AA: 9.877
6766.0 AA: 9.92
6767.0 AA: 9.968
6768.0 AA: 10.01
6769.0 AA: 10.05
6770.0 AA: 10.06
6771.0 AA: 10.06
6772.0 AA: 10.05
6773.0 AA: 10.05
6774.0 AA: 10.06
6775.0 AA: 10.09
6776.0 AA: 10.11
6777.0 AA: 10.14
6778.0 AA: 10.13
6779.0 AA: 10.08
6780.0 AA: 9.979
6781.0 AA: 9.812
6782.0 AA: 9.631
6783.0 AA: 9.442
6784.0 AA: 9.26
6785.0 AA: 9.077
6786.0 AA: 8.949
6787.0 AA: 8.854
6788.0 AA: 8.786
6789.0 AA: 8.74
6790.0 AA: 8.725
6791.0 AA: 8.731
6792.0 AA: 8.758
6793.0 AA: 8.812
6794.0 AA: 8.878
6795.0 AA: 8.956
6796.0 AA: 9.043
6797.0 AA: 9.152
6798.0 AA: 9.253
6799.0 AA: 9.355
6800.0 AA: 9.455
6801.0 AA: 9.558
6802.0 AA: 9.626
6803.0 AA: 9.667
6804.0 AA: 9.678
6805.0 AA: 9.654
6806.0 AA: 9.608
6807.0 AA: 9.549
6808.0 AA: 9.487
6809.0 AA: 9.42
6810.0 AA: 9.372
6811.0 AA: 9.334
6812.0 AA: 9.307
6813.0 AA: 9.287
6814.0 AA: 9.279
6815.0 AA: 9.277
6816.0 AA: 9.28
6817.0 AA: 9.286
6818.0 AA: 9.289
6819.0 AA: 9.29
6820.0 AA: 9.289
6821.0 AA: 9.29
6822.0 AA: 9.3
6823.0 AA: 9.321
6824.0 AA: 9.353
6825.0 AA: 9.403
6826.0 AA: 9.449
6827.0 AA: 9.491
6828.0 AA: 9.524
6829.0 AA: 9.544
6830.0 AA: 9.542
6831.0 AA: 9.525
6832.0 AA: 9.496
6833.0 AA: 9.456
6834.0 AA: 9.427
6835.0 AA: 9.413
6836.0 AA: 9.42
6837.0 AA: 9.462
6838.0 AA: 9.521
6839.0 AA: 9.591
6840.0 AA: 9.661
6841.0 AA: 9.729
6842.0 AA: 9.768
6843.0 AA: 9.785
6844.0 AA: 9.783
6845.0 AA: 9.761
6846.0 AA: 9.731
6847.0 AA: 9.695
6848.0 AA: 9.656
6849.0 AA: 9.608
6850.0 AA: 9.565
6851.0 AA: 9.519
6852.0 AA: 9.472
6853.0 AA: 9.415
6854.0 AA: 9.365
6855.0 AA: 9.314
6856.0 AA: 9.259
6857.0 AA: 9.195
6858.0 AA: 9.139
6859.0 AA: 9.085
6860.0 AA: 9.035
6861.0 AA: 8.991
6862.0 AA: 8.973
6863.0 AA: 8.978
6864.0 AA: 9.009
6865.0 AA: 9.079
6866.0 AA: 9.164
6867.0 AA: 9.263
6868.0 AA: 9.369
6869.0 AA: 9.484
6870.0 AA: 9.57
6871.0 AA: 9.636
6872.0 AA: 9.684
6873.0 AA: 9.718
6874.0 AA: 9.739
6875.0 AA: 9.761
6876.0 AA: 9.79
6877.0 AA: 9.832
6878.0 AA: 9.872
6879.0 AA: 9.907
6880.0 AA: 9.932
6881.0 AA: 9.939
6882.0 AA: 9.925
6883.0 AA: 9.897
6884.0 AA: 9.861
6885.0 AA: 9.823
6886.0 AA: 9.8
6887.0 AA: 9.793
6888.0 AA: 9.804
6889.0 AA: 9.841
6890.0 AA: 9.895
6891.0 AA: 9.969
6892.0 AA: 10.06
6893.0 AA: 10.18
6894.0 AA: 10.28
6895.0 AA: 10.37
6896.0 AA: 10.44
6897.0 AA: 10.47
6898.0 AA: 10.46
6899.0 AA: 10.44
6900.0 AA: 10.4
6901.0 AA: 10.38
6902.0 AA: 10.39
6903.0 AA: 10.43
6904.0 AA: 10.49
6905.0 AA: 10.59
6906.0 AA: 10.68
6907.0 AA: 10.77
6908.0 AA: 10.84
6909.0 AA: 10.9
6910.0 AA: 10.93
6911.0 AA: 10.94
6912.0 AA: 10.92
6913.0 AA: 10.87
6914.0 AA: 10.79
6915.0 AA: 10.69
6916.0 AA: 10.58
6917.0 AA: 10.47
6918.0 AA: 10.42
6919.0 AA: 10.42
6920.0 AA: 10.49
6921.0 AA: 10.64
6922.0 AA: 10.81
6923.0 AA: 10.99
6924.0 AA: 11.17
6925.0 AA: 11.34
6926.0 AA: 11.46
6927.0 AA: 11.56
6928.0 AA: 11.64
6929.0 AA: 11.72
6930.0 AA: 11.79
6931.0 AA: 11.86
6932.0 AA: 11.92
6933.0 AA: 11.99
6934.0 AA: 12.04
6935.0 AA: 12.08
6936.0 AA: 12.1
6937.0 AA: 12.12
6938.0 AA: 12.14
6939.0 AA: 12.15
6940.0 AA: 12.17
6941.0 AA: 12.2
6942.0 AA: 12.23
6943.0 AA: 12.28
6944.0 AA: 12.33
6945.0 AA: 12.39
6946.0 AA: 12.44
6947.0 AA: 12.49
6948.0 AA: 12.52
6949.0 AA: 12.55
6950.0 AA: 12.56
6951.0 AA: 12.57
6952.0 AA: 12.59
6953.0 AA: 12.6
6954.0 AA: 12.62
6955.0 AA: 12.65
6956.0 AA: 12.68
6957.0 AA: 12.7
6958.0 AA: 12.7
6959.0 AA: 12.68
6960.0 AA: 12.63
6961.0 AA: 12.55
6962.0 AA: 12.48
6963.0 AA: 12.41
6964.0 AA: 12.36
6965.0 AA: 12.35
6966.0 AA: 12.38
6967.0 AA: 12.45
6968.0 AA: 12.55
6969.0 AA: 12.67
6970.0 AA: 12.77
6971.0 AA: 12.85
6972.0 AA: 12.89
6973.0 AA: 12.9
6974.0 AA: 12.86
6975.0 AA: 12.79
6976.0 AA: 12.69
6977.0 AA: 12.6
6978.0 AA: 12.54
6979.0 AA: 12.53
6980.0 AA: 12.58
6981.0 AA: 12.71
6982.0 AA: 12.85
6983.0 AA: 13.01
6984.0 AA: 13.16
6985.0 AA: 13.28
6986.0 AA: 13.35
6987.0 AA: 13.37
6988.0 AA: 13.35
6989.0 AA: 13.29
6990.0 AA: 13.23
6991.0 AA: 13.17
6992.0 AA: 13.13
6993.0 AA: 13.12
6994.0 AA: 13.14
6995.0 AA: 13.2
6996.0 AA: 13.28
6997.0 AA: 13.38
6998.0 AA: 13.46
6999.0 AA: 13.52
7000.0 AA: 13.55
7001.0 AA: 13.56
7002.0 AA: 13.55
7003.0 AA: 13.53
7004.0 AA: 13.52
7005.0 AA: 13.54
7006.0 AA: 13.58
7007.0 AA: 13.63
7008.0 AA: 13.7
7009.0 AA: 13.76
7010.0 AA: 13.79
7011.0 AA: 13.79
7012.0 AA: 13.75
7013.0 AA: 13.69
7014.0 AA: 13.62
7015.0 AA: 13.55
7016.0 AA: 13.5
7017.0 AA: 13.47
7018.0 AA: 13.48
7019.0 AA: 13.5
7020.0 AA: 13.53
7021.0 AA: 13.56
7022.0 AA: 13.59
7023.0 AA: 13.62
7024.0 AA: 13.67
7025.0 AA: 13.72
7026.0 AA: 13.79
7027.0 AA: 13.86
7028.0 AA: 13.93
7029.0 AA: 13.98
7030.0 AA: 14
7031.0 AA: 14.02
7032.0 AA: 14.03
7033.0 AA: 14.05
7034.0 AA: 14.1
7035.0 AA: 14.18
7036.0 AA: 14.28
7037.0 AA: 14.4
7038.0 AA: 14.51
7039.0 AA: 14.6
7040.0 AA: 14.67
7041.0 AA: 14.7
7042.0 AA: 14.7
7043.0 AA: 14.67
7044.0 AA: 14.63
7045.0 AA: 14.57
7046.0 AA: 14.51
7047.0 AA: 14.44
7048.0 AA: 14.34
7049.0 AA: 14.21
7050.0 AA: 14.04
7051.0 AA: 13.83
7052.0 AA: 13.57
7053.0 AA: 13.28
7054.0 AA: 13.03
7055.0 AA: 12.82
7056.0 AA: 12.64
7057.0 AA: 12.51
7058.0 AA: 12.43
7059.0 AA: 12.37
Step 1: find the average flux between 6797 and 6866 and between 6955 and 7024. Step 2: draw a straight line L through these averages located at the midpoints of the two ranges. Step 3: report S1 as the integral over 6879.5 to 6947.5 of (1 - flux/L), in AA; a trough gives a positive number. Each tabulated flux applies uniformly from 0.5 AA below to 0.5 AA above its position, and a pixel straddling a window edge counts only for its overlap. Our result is 2.5 AA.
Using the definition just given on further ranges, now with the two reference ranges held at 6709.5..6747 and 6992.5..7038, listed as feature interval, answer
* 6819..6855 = 5.5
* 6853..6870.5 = 3.6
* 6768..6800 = 3.1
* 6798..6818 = 2.6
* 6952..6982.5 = 0.9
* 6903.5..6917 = 1.6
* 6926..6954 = 1.0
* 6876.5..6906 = 4.6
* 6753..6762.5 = 0.3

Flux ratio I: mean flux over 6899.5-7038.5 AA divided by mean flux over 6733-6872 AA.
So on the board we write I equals 1.3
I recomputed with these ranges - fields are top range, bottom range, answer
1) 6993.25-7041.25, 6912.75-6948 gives 1.19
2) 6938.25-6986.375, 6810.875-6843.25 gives 1.34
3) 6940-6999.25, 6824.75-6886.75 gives 1.34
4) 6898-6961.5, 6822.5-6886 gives 1.22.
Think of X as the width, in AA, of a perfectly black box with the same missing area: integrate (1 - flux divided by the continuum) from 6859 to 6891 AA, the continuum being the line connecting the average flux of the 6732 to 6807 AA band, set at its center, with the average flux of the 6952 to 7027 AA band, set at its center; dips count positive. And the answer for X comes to 4.9 AA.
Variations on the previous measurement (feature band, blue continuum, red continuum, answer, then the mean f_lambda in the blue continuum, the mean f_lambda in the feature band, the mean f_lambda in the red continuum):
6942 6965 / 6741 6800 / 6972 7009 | 0.1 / 9.59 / 12.5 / 13.2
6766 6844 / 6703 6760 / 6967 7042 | 9.4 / 9.8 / 9.48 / 13.5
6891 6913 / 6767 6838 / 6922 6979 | 1.6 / 9.45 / 10.5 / 12.3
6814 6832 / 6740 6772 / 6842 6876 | 0.3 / 9.79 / 9.38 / 9.43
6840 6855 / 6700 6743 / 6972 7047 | 2.5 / 9.92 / 9.62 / 13.6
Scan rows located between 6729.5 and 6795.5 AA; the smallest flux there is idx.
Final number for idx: 8.725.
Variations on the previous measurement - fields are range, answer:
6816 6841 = 9.28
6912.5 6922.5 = 10.42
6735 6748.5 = 9.49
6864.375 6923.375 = 9.079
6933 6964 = 11.99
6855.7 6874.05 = 8.973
